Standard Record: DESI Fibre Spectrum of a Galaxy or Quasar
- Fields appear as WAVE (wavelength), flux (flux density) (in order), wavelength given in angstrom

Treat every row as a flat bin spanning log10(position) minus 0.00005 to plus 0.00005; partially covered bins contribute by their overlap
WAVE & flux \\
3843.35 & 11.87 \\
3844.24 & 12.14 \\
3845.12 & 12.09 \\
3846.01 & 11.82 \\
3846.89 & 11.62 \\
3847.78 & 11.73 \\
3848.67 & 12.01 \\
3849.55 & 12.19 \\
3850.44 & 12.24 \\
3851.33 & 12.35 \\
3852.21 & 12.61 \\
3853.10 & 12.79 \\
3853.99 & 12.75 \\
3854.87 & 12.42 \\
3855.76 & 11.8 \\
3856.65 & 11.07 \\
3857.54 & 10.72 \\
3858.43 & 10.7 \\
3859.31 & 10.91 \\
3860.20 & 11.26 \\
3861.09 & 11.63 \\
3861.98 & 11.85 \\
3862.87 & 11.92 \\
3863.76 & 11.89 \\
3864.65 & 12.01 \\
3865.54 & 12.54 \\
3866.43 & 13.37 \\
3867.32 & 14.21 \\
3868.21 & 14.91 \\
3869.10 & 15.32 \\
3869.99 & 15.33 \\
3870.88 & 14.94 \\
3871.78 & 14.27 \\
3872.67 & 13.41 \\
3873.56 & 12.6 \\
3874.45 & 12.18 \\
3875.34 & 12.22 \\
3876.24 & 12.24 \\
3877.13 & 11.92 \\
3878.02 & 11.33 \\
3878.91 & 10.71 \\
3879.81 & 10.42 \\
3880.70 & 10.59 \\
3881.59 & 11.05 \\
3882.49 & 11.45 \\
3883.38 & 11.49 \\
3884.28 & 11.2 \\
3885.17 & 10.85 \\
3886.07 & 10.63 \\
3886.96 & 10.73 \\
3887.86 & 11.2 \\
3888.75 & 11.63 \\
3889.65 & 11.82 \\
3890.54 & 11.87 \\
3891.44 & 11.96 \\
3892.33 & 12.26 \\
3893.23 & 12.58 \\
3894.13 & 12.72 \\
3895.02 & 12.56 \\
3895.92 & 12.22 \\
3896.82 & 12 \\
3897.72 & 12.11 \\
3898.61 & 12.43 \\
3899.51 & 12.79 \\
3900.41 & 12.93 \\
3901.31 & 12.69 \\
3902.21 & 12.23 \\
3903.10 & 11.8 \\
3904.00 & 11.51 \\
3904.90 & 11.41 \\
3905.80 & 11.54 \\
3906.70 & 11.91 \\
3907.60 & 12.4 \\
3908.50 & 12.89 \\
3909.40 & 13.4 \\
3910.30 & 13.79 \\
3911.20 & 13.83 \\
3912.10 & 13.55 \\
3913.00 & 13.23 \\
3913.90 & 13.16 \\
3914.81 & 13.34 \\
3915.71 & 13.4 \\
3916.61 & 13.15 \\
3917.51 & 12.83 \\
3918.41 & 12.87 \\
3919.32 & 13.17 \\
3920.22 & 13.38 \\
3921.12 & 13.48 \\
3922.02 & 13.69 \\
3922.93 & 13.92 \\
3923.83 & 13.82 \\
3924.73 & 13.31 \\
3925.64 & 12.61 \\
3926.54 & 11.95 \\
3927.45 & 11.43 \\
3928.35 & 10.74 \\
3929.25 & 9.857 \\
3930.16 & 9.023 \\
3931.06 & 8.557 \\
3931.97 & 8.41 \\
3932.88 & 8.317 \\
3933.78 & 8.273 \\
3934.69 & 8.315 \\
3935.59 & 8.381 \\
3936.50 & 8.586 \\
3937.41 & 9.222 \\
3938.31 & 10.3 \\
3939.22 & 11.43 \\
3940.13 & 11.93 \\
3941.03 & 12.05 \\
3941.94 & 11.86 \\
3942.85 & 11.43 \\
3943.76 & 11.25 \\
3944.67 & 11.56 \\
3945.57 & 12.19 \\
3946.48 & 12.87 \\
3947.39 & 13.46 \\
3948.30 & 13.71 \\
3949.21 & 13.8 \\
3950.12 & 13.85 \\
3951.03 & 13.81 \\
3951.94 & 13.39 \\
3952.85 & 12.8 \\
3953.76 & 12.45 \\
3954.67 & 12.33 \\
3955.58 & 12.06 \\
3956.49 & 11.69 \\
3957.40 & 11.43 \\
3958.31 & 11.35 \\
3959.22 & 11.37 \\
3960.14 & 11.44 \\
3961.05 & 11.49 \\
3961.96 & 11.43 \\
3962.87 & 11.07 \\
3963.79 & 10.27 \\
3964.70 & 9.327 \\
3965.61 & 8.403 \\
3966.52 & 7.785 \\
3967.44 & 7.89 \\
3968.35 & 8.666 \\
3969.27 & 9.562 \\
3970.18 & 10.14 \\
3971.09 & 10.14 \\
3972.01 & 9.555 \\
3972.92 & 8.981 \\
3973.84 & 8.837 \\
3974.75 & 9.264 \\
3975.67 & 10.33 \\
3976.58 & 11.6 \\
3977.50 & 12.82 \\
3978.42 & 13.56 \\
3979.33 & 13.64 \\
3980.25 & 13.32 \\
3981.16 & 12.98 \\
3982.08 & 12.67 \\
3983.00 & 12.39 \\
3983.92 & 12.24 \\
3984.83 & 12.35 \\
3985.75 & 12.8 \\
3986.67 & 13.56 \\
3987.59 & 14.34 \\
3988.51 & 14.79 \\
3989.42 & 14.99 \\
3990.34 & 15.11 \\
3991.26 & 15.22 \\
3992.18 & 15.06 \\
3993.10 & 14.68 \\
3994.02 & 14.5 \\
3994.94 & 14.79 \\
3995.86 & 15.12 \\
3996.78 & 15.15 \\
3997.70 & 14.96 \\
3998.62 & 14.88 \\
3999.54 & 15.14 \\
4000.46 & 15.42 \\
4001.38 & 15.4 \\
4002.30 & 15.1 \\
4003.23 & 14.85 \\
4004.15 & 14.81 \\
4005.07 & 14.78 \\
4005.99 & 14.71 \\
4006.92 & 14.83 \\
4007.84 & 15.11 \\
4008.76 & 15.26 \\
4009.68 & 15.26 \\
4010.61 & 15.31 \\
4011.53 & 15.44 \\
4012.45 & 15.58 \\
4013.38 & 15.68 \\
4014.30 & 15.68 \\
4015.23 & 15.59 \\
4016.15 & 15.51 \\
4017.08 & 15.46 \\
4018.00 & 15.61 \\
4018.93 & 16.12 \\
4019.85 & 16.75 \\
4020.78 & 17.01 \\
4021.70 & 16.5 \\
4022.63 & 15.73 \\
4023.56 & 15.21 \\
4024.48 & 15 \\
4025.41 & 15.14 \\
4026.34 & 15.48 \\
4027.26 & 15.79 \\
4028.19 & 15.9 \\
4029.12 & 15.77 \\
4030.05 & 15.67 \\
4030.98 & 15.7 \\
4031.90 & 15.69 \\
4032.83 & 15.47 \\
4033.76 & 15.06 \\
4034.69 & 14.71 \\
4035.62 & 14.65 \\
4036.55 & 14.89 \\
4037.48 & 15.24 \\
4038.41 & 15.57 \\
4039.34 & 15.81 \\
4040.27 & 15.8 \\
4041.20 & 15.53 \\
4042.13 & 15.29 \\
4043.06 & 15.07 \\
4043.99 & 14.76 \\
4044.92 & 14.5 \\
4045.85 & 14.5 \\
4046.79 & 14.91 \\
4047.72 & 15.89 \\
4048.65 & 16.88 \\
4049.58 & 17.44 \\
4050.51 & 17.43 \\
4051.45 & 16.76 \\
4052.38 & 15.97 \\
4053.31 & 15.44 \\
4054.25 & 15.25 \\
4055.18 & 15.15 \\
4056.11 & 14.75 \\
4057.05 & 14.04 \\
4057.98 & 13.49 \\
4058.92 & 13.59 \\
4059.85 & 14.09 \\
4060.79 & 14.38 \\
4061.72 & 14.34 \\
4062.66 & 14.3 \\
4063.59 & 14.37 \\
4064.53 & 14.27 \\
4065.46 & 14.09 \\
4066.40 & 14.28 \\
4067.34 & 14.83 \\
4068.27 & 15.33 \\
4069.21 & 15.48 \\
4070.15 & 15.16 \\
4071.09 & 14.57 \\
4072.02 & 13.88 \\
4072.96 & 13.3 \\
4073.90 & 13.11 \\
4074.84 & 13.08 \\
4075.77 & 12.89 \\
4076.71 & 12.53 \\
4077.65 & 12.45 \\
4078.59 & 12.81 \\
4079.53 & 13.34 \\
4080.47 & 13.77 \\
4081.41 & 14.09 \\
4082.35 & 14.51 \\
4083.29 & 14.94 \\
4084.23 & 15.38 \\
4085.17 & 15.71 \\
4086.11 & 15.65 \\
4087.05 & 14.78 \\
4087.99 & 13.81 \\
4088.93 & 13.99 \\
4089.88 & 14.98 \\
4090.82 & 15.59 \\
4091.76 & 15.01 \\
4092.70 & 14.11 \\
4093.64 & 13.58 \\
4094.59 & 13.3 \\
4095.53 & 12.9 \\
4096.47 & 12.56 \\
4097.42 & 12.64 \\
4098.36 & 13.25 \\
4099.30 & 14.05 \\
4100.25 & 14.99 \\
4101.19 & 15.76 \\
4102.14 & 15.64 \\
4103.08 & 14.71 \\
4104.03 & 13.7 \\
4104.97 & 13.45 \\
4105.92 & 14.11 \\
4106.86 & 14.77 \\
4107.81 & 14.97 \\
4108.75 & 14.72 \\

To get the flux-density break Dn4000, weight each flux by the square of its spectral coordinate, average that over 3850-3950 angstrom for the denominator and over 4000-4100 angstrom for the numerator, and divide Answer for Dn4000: 1.3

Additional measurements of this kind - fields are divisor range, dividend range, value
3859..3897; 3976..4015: 1.26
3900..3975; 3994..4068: 1.39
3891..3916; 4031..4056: 1.32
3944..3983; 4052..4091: 1.32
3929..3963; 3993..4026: 1.41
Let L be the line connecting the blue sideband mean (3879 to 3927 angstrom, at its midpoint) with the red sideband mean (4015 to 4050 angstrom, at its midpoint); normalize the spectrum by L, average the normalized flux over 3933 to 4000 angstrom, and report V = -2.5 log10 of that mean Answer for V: 0.17 mag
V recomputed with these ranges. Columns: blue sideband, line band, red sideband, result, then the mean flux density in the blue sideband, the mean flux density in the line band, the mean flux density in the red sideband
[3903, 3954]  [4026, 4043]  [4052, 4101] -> -0.140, 12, 15.4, 14.2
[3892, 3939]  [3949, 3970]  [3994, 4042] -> 0.195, 11.9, 11.2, 15.4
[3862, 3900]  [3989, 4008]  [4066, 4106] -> -0.125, 12.3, 15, 14.1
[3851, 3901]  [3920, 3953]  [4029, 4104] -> 0.129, 12.2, 11.5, 14.7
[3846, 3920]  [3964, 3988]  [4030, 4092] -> 0.228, 12.3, 11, 14.8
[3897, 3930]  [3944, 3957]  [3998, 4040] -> 0.065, 12.6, 12.8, 15.4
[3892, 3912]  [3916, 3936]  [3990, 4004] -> 0.153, 12.5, 11.4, 15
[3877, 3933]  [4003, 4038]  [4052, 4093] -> -0.137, 12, 15.5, 14.3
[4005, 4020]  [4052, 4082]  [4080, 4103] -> 0.044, 15.4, 14.1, 14.4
